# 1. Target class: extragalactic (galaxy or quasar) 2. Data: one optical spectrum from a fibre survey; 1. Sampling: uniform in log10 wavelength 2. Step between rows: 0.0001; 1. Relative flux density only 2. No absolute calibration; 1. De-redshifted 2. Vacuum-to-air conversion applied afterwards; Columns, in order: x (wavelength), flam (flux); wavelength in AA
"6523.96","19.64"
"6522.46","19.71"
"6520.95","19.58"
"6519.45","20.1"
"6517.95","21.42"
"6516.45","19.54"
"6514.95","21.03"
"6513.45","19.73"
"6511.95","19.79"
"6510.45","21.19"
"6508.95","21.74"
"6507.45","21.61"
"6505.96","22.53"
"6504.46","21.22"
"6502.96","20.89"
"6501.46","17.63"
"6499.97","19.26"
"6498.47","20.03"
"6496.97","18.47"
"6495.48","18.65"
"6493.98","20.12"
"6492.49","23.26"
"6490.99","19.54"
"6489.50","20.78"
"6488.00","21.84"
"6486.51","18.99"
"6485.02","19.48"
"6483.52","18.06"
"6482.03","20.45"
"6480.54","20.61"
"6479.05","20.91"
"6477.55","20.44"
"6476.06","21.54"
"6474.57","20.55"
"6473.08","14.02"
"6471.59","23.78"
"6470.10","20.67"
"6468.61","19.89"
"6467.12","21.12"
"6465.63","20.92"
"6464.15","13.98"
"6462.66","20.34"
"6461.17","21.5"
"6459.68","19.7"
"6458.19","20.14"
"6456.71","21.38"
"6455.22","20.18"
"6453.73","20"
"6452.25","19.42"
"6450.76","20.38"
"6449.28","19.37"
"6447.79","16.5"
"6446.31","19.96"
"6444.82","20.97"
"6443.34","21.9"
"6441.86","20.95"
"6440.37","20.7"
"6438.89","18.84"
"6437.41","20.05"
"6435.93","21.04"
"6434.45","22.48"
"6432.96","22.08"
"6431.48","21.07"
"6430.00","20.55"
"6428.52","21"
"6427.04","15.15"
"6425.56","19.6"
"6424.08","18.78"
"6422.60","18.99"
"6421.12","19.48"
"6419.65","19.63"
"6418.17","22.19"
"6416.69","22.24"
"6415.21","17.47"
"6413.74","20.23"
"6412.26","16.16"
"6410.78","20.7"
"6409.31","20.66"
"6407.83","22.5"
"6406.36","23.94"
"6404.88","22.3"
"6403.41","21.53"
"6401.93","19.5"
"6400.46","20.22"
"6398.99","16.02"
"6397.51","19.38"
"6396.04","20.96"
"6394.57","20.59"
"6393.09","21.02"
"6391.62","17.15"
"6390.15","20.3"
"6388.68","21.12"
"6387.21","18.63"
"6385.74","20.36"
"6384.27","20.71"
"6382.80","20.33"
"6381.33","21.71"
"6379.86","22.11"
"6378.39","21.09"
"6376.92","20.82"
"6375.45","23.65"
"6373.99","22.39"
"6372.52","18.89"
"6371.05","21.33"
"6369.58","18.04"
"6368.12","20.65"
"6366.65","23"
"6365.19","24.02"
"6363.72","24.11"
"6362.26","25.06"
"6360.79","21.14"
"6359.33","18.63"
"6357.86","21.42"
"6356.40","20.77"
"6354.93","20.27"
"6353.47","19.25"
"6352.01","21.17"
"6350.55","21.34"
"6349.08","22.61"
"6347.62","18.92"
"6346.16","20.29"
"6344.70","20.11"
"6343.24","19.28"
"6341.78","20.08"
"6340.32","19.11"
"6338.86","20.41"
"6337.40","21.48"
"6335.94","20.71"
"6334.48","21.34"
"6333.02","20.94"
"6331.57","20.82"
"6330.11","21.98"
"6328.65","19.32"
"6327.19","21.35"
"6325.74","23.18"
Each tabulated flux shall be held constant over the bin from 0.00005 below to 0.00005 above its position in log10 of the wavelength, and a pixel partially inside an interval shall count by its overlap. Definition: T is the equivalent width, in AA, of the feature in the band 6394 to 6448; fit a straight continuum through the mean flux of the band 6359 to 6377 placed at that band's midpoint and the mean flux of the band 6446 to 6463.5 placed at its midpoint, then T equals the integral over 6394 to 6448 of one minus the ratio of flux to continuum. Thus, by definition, 1.05 AA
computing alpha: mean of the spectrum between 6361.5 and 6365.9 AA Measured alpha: 24.4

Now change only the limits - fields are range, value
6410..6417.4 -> 19.4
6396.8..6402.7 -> 18.8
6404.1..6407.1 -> 23.1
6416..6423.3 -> 20.5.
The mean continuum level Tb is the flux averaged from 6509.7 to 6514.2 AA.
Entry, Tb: 20.2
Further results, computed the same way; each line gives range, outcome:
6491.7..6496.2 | 20.7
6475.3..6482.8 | 20.8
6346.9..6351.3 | 20.9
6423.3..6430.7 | 19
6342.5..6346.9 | 19.9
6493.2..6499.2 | 19.3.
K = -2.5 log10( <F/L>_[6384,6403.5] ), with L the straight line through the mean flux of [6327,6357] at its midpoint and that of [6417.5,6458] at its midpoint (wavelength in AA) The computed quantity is 0.03 mag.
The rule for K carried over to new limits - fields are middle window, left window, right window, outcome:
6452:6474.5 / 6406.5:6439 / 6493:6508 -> 0.015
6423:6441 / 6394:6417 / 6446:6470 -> -0.007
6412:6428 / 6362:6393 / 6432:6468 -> 0.075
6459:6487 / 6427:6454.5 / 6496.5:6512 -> 0.027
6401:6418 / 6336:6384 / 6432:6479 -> -0.006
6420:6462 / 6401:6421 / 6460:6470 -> 0.002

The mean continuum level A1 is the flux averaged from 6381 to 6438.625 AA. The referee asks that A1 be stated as 20.2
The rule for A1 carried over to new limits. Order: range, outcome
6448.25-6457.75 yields 20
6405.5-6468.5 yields 20.1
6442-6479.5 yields 20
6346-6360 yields 20.5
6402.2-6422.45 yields 20.6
